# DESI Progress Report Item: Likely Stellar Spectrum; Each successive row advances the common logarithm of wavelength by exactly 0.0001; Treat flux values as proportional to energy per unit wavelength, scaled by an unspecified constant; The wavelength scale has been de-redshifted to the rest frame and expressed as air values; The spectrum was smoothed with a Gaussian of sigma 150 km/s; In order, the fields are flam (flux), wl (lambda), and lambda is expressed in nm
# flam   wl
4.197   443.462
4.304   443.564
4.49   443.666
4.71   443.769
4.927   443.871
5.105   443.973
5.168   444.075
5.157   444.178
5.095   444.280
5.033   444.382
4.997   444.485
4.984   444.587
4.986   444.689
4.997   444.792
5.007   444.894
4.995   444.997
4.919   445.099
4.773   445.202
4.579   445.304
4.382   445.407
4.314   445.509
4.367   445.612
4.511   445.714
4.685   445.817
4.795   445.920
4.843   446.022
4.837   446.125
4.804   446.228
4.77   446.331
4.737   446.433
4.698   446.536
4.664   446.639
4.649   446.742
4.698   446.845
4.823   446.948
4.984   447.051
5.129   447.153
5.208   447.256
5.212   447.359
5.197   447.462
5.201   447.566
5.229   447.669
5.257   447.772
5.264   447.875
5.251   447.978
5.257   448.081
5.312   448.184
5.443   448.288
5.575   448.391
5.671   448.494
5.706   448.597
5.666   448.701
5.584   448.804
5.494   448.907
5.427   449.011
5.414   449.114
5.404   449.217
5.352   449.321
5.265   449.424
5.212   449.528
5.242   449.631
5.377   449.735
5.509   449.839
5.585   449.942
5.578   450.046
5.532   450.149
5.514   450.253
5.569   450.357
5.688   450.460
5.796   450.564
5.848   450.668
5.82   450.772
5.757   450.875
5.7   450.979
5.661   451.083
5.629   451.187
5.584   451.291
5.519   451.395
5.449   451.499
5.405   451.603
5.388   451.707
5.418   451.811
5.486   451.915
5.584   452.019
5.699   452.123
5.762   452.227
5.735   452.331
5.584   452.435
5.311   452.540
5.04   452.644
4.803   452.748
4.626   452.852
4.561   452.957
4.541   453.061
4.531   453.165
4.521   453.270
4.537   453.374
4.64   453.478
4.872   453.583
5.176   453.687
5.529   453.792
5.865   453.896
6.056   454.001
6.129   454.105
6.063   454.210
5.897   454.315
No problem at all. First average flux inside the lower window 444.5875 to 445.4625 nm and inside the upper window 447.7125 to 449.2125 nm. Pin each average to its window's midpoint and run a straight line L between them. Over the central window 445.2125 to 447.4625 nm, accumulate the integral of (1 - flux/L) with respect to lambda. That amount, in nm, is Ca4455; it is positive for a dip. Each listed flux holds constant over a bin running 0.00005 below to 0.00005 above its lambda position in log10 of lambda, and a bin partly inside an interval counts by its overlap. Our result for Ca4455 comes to 0.14 nm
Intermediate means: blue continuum 4.84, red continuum 5.45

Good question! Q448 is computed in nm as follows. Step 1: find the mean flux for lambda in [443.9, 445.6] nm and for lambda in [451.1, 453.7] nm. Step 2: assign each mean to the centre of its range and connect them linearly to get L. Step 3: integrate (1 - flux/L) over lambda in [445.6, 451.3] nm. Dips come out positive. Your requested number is -0.27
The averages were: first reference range 4.89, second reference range 5.18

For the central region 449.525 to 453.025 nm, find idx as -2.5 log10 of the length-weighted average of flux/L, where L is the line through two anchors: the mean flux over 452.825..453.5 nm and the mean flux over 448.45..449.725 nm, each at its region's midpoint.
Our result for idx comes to -0.10 mag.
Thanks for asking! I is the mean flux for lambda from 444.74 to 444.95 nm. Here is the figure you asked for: 4.98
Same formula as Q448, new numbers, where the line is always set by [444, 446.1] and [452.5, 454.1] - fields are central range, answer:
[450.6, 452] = -0.18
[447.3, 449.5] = -0.22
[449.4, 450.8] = -0.17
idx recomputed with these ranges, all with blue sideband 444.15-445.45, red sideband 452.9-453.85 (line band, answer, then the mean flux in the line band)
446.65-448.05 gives -0.04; 5.08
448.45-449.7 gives -0.13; 5.45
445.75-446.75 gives 0.03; 4.75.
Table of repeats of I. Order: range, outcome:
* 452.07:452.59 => 5.62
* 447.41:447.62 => 5.18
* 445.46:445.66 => 4.33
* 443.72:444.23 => 5.02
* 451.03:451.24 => 5.64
